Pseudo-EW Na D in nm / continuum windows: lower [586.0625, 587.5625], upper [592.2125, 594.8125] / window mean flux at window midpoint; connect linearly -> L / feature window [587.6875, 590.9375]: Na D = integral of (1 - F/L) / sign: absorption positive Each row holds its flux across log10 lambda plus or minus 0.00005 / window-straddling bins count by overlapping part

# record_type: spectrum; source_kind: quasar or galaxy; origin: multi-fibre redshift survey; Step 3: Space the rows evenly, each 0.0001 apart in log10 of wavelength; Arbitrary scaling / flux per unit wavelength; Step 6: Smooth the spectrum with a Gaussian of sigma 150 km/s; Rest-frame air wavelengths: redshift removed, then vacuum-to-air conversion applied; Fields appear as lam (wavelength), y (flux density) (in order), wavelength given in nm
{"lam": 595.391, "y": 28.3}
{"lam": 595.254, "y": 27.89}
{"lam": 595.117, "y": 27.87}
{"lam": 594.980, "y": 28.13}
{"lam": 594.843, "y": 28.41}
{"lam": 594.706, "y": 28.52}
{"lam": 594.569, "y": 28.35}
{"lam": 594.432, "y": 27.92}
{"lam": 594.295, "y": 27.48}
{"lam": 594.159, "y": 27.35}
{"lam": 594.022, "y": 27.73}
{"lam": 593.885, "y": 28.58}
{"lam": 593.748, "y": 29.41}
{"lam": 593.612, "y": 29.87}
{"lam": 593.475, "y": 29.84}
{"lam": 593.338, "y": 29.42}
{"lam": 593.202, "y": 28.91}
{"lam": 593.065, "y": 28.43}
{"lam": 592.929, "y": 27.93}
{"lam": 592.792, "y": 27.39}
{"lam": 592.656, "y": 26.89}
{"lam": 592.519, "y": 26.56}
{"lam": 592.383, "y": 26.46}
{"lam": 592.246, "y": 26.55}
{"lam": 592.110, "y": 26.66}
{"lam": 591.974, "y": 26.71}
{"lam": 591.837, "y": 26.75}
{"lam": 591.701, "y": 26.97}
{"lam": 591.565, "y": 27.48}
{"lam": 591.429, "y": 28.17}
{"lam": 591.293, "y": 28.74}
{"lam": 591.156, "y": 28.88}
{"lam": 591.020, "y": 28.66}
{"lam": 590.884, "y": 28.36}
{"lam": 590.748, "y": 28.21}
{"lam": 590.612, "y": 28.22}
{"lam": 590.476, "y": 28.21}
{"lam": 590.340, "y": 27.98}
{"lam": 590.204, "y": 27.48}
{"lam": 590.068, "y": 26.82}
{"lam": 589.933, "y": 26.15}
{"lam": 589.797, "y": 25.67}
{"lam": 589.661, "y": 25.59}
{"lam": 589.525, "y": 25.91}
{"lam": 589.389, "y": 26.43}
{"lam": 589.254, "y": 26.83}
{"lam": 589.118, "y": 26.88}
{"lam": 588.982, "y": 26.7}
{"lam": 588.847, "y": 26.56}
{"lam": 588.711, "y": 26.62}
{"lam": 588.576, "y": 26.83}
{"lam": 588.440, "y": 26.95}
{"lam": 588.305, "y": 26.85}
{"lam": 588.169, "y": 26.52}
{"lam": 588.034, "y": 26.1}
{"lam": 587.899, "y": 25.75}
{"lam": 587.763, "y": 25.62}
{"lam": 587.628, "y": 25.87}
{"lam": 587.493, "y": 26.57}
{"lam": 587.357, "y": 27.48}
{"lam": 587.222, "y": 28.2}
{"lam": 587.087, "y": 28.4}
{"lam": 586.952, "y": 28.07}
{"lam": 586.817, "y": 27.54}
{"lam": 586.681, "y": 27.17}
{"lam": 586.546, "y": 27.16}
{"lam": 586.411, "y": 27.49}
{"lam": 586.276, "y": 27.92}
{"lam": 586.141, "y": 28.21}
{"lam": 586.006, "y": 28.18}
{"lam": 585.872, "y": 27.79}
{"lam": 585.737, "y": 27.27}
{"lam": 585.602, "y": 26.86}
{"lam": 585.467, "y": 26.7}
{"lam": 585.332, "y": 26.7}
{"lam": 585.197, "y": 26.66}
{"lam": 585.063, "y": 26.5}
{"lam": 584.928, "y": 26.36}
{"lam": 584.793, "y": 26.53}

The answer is 0.12 nm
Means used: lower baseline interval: 27.6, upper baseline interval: 28.1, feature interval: 26.8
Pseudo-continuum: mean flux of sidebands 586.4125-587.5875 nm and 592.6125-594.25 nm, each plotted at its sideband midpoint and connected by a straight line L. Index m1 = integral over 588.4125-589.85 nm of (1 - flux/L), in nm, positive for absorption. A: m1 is 0.072 nm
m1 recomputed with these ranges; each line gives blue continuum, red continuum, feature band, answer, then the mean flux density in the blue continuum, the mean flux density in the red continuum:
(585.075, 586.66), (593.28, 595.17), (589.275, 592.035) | 0.06 nm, 27.3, 28.5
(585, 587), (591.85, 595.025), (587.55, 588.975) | 0.06 nm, 27.3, 28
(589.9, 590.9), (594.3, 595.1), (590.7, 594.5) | 0.00 nm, 27.7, 28.2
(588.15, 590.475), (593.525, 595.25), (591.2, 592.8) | 0.02 nm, 26.7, 28.3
